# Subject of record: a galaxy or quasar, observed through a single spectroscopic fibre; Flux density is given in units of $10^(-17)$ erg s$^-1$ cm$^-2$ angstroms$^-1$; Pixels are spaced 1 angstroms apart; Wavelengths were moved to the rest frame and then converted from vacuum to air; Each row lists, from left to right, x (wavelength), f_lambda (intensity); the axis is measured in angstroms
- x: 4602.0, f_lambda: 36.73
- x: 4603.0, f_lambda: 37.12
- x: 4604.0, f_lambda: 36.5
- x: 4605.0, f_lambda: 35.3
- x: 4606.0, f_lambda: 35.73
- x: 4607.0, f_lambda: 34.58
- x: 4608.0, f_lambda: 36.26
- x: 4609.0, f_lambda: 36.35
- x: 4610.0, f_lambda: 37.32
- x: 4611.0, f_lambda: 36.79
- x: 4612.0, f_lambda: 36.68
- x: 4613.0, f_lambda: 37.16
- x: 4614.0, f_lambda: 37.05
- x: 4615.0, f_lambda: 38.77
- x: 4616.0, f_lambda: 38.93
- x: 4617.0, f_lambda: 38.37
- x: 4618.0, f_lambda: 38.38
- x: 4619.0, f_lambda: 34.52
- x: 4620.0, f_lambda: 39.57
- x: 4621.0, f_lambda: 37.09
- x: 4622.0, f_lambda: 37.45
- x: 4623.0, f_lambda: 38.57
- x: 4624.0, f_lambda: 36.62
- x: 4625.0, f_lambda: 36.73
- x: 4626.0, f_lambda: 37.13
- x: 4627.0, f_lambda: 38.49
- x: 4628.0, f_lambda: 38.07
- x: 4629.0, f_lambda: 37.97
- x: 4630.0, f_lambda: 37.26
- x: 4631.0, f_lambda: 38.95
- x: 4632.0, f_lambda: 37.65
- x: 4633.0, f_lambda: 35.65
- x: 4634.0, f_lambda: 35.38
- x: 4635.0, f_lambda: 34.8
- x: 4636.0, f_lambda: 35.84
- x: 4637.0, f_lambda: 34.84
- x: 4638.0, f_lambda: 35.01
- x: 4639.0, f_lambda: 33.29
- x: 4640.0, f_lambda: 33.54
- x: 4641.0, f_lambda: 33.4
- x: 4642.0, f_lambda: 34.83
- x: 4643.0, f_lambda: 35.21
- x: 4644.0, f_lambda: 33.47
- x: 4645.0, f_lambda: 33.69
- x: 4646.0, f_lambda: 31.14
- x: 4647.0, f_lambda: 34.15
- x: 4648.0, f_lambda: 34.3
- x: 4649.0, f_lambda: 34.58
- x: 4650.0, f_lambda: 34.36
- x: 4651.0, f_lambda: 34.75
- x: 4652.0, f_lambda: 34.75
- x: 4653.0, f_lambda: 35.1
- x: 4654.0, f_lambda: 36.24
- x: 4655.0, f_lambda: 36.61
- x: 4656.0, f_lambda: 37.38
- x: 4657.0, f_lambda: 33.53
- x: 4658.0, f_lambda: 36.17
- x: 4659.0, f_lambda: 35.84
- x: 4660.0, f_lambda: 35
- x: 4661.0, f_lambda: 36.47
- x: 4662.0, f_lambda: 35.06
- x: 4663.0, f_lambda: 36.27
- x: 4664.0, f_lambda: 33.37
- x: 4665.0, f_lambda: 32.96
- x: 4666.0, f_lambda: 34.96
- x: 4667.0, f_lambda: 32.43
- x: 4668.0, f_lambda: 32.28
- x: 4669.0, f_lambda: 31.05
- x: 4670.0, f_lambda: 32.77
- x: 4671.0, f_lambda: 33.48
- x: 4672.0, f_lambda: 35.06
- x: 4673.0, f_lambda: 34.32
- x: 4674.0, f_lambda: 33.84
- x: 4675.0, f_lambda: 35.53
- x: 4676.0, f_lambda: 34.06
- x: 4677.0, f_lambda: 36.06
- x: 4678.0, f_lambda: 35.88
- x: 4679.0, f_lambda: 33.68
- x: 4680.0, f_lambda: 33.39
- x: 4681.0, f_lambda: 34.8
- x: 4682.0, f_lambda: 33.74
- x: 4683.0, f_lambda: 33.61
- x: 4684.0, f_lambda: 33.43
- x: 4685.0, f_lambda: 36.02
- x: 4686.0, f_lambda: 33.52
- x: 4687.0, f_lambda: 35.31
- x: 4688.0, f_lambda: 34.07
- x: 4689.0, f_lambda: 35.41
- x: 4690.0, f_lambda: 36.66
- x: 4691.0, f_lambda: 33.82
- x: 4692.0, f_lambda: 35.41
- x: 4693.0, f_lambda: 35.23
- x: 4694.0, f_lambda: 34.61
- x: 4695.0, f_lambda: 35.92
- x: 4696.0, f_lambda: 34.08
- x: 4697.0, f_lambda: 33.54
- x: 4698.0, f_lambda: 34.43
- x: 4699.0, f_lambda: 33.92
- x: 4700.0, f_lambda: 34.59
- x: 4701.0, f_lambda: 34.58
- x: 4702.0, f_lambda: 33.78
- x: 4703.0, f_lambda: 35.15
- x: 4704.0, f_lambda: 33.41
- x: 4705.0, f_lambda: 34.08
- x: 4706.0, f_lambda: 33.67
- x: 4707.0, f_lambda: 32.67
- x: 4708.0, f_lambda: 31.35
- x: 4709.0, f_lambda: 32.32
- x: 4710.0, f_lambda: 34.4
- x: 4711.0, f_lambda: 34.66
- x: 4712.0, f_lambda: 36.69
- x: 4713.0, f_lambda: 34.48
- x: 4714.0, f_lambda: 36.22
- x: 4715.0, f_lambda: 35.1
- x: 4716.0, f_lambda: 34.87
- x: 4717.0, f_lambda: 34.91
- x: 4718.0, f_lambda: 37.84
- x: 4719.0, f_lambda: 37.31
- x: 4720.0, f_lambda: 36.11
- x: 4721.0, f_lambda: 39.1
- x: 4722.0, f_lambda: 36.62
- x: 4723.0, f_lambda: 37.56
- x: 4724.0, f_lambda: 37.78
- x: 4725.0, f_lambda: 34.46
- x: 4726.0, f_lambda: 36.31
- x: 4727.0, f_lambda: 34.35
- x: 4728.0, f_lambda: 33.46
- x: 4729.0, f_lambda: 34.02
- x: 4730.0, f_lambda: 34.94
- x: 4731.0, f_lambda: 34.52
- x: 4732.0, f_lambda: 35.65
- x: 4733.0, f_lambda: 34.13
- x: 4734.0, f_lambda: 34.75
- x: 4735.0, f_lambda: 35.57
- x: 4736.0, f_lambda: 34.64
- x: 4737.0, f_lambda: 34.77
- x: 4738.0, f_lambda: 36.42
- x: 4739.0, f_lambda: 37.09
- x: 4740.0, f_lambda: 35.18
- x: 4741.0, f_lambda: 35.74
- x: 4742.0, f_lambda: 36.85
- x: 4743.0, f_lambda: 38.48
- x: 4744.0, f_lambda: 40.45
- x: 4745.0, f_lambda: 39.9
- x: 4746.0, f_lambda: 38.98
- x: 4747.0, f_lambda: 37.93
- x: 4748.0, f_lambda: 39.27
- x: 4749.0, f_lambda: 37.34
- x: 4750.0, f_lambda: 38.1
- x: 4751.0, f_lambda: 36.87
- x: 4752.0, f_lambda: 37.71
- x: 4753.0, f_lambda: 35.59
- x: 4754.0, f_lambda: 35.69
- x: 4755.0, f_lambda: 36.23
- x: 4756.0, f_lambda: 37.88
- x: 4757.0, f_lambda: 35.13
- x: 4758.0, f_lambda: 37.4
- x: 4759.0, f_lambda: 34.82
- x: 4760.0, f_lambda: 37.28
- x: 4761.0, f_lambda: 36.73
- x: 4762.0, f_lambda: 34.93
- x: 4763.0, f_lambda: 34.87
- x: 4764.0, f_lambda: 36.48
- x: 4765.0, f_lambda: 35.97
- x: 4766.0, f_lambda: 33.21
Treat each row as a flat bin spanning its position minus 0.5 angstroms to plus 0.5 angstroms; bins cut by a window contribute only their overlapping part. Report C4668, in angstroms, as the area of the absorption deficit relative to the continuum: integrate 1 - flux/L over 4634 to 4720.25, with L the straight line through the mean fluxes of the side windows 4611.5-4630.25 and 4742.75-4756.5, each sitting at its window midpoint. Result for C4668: 7.30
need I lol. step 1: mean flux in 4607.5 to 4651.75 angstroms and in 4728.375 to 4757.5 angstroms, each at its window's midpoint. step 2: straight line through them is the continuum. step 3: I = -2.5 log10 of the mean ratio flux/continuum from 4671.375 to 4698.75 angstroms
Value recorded 0.05 mag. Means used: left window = 36.1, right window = 36.5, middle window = 34.6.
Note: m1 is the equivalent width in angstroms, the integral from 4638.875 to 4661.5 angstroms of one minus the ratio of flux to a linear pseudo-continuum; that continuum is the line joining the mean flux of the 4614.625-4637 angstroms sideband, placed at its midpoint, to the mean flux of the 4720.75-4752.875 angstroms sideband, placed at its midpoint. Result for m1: 1.5 angstroms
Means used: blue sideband 37.3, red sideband 36.5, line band 34.7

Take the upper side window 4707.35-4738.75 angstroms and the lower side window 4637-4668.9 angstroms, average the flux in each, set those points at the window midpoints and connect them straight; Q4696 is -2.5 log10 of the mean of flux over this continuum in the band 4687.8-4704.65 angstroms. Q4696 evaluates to 0.012 mag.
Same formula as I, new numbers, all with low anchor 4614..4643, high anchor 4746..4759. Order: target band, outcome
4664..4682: 0.09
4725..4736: 0.07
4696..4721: 0.07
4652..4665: 0.04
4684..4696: 0.06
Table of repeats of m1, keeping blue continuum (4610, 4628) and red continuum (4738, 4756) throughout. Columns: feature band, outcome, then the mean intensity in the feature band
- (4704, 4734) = 1.9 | 35.1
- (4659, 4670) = 1.0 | 34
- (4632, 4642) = 0.7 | 34.8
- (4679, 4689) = 0.9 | 34.2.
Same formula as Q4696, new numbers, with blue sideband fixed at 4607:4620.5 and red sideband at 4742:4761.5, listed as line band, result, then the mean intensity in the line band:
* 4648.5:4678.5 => 0.08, 34.7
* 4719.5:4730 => 0.04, 35.9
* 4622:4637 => 0.01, 37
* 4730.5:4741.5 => 0.06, 35.3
